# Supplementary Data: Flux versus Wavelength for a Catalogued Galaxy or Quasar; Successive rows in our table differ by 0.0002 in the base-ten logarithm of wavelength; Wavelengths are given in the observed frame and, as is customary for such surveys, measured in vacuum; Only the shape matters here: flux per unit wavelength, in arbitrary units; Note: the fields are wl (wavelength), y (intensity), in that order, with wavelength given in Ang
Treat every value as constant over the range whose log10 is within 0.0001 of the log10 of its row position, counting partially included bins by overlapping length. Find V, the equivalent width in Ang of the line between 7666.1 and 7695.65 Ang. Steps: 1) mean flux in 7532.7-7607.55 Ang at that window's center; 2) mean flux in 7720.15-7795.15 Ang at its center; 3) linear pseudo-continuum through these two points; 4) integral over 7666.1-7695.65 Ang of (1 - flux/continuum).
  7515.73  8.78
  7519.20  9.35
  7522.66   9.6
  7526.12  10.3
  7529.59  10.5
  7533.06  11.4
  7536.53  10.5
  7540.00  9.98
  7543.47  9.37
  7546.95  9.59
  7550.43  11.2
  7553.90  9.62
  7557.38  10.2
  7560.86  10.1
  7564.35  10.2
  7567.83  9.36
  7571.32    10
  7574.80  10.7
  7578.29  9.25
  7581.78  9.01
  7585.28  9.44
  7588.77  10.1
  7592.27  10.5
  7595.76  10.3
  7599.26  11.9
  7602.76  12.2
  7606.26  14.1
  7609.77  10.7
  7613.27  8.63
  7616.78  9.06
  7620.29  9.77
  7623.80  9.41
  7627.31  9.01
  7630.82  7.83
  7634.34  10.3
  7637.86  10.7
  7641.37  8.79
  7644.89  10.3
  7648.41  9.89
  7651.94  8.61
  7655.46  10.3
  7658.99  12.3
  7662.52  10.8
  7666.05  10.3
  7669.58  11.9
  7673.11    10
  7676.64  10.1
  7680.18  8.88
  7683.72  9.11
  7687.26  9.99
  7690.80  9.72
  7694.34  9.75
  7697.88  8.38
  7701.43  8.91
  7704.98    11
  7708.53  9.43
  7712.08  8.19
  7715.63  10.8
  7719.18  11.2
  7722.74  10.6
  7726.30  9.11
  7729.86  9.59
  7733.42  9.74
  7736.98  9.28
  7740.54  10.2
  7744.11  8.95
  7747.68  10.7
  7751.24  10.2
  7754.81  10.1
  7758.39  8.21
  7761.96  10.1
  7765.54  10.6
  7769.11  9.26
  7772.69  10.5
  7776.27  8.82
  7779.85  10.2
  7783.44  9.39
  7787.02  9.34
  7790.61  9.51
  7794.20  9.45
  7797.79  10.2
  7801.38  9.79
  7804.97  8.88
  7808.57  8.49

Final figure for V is 0.1 Ang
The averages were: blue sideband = 10.4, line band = 9.96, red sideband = 9.73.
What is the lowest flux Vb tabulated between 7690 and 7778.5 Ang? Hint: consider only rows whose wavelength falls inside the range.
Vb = 8.19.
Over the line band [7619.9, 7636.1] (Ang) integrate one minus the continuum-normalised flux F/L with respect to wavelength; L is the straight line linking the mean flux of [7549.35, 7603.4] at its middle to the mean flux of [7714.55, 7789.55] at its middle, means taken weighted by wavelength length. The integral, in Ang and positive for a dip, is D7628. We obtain 1.4 Ang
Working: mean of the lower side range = 10.2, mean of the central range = 9.22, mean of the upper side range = 9.84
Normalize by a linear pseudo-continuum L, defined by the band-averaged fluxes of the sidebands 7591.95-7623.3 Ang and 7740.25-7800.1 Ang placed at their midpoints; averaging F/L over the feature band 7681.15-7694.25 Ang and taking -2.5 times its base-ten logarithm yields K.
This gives 0.07 mag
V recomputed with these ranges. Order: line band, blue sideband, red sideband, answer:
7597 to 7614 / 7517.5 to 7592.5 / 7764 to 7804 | -2.9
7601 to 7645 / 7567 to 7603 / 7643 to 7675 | 1.2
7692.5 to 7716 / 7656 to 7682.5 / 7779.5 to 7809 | 1.9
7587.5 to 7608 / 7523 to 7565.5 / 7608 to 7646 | -3.8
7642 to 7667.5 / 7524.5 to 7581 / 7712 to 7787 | -0.8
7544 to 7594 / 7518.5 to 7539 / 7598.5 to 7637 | 1.7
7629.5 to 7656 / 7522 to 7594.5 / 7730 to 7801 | 0.9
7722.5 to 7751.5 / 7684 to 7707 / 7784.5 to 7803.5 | -0.4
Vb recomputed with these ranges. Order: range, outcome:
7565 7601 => 9.01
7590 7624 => 8.63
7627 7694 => 7.83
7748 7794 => 8.21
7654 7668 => 10.3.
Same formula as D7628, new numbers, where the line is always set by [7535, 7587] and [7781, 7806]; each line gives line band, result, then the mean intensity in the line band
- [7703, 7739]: -0.9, 9.89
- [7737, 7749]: -0.3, 9.82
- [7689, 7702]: 0.6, 9.22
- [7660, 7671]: -1.5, 11.1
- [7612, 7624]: 0.7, 9.21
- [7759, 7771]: -0.3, 9.82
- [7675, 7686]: 0.4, 9.38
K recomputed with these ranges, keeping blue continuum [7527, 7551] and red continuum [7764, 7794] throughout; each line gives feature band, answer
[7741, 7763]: 0.003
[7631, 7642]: 0.034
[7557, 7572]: 0.033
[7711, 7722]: -0.042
